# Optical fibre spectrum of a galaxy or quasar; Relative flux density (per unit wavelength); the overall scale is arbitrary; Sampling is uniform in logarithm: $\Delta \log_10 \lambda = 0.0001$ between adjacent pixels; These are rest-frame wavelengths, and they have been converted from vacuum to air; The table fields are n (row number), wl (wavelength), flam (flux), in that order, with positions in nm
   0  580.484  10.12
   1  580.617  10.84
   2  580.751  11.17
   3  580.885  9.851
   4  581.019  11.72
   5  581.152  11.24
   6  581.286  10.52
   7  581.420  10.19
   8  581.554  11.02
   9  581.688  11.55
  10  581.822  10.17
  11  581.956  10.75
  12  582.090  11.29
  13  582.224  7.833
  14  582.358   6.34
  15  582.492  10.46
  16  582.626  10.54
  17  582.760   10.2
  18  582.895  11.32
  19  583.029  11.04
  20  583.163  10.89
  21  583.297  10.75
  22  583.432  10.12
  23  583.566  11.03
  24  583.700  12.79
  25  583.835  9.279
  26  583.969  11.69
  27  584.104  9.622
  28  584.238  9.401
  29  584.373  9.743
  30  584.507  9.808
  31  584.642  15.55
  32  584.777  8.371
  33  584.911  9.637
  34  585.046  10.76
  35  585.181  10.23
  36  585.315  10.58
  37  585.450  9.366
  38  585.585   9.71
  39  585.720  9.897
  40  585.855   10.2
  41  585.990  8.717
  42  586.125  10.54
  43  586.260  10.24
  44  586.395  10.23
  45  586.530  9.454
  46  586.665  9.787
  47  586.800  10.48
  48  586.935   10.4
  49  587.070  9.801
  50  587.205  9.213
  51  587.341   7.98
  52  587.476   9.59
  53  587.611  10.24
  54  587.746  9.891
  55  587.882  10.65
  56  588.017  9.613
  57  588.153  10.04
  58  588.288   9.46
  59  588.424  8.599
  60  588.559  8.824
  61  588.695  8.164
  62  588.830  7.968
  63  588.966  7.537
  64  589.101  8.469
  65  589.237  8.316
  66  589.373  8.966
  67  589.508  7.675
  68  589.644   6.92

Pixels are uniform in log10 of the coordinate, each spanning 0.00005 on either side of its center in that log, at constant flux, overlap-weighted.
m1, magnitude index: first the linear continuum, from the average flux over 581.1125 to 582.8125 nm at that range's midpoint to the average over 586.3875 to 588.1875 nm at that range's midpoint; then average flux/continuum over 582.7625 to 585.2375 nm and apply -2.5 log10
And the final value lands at -0.07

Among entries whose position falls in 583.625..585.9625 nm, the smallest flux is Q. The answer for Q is 8.371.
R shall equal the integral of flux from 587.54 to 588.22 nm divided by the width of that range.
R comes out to 10.1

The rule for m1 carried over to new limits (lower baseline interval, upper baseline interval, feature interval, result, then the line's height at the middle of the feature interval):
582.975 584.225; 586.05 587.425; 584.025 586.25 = 0.01 mag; 10.3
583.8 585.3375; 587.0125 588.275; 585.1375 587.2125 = 0.01 mag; 10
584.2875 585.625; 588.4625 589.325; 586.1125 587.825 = -0.06 mag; 9.29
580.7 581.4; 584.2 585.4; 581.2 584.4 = 0.03 mag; 10.7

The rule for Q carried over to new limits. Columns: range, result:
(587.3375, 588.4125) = 7.98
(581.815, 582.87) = 6.34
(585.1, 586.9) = 8.717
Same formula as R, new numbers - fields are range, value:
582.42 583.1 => 10.7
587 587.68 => 9.38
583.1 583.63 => 10.7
